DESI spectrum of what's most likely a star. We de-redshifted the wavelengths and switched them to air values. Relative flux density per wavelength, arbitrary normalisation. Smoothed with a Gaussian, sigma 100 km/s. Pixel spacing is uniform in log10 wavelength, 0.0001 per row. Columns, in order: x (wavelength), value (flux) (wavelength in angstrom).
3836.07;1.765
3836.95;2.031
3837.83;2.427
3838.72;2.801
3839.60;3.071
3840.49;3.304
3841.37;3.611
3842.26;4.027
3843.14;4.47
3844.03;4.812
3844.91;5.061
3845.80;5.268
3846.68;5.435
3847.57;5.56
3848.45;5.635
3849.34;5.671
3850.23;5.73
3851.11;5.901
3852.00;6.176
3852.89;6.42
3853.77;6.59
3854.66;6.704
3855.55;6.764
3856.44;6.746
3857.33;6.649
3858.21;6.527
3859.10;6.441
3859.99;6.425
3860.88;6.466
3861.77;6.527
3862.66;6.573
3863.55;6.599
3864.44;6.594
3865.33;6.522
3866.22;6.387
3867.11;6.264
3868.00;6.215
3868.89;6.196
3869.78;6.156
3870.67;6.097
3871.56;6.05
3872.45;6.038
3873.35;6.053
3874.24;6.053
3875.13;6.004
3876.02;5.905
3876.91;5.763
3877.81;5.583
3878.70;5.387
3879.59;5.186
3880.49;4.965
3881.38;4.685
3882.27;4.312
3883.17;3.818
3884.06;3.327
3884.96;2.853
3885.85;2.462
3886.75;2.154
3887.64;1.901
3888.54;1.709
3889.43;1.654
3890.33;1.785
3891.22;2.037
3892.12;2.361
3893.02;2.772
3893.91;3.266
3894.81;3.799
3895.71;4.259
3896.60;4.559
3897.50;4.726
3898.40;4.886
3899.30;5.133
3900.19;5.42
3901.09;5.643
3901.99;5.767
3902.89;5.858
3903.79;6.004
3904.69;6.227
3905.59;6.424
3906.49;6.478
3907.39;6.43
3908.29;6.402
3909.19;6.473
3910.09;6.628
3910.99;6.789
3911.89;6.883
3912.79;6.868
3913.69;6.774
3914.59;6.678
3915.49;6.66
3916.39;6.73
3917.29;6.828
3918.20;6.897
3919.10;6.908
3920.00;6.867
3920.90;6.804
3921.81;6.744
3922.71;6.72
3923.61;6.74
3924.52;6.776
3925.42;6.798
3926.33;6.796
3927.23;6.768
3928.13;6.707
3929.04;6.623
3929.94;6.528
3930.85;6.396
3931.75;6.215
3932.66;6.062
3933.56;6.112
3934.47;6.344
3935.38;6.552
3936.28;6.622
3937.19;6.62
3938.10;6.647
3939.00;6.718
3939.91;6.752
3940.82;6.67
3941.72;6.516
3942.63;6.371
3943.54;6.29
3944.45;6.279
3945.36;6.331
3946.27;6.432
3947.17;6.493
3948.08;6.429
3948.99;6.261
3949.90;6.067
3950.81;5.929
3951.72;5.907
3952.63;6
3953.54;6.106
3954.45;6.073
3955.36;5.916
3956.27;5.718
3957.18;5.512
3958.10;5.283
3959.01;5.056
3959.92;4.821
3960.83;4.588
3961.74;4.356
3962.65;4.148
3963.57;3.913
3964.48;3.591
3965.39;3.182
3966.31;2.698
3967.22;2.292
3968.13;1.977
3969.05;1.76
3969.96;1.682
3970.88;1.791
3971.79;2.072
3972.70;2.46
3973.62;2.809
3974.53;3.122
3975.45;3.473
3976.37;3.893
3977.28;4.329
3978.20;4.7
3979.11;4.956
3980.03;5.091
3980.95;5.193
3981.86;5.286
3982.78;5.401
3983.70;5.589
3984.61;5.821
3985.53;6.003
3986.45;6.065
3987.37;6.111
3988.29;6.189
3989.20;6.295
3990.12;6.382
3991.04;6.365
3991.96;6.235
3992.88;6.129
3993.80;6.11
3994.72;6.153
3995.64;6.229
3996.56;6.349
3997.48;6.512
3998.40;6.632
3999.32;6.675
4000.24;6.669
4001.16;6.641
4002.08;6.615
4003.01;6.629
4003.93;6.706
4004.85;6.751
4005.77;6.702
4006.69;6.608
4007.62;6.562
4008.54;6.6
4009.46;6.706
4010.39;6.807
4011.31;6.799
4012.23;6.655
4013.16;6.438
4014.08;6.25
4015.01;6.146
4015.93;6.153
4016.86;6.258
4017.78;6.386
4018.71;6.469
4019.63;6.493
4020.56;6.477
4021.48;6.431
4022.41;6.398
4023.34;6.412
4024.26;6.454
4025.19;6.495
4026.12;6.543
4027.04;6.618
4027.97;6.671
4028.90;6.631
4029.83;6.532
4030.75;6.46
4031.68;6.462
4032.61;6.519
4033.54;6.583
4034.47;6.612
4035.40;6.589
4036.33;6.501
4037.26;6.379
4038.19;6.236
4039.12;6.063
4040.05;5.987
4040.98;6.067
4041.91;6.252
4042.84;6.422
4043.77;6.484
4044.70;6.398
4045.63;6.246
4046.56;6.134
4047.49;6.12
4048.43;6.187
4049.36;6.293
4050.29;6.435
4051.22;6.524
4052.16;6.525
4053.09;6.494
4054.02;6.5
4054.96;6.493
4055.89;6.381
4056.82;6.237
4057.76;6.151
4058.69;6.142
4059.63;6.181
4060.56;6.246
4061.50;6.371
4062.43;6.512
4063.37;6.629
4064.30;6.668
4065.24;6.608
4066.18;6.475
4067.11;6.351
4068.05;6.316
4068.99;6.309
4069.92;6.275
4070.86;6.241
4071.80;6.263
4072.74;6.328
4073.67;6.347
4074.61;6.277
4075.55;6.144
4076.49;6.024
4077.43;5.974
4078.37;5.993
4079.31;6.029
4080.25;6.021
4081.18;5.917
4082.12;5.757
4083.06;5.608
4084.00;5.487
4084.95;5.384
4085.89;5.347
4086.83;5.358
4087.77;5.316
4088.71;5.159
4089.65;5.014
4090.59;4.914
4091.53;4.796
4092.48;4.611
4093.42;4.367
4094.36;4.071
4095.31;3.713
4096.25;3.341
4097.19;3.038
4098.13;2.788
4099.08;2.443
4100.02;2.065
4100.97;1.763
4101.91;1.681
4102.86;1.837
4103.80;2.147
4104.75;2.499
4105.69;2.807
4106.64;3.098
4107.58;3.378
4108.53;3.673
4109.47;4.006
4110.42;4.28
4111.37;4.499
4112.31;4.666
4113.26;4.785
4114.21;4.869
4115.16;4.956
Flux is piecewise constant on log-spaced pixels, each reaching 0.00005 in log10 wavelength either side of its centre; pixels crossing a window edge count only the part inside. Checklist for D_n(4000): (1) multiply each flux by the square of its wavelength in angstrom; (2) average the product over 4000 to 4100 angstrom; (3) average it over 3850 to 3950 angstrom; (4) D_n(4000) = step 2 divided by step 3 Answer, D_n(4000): 1.12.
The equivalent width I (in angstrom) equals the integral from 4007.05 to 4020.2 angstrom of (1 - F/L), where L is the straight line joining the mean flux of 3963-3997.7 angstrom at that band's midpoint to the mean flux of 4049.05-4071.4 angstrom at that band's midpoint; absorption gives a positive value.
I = -2.85 angstrom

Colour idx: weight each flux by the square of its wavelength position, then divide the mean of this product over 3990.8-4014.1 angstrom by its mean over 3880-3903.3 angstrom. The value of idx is 1.87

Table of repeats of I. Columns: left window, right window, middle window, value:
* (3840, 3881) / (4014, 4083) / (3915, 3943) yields -2.79 angstrom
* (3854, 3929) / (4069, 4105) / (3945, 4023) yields -4.48 angstrom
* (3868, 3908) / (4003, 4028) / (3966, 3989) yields 7.41 angstrom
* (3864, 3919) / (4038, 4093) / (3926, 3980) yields 3.28 angstrom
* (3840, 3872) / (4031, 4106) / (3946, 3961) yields -0.21 angstrom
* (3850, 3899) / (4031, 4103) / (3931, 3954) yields -4.62 angstrom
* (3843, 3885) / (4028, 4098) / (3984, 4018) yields -2.86 angstrom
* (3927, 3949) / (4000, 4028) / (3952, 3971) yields 6.78 angstrom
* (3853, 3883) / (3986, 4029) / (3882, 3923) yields 7.47 angstrom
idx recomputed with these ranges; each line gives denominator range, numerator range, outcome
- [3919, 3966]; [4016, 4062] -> 1.11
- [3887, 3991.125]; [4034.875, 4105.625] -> 1.10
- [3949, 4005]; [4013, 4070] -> 1.30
